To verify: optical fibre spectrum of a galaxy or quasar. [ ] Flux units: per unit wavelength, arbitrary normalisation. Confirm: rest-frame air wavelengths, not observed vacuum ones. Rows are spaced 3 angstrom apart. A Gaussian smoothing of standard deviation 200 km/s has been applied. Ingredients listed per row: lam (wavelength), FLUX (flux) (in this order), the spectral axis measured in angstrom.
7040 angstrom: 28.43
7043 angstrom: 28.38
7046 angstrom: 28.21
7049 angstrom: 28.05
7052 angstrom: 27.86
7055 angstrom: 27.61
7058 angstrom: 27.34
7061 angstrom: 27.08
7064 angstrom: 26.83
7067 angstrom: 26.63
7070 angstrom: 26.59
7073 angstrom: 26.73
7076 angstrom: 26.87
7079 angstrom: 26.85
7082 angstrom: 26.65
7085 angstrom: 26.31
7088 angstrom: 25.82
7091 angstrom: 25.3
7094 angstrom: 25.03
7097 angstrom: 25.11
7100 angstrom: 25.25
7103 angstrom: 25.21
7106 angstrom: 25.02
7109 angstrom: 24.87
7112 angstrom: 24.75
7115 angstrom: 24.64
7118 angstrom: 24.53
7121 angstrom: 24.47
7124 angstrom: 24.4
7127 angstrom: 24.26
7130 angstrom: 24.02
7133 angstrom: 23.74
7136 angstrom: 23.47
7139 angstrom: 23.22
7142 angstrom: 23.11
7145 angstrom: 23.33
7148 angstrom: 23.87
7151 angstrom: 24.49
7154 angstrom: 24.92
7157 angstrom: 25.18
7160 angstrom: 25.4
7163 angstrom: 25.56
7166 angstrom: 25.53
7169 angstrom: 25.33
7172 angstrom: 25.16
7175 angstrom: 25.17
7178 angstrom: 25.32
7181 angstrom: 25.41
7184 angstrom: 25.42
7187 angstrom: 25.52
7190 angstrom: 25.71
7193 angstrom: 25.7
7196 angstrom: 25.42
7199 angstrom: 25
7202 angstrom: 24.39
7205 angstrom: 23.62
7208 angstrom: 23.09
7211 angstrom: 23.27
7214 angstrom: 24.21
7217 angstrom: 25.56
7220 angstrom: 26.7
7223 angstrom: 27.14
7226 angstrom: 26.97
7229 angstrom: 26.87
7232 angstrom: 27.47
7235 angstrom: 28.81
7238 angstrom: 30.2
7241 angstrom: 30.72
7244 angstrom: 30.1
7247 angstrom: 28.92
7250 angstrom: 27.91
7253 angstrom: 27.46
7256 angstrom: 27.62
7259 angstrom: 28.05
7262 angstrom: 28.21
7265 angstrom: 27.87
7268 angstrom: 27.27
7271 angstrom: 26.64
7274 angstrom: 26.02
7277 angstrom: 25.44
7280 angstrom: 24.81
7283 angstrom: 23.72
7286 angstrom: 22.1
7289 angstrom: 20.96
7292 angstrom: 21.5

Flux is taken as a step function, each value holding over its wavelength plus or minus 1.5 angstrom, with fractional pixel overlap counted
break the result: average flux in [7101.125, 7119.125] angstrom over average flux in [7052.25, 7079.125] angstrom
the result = 0.9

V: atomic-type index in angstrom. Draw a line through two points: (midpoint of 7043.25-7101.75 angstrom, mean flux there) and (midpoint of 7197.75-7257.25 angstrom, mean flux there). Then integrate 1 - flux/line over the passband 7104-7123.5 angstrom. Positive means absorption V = 1.5 angstrom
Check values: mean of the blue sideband 26.7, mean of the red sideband 26.8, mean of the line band 24.7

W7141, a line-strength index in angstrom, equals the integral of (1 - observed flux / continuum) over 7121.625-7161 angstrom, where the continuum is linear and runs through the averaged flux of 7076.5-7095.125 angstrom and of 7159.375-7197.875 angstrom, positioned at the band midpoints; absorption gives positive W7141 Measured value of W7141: 2.4 angstrom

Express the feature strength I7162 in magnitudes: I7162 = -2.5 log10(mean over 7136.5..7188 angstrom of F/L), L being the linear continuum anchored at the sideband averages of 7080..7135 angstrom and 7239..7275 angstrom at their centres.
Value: 0.057 mag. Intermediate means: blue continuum 25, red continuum 28.1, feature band 24.8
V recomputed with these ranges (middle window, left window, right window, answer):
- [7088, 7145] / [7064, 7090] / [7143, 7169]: 2.7 angstrom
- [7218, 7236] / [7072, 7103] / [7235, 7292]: -0.4 angstrom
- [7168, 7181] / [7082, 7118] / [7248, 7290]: 0.2 angstrom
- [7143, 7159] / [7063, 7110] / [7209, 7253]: 1.4 angstrom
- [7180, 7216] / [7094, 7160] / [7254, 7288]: 0.7 angstrom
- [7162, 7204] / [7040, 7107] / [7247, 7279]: 2.6 angstrom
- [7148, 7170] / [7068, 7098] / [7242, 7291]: 1.0 angstrom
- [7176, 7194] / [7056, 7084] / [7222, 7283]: 1.2 angstrom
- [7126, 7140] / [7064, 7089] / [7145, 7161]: 0.8 angstrom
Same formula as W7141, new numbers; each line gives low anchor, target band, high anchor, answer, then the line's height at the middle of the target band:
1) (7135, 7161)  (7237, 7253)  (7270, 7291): -3.48 angstrom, 24.1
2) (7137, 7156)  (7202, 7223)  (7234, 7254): 2.21 angstrom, 27.5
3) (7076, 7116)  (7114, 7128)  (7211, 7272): 0.77 angstrom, 25.9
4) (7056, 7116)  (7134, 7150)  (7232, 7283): 1.87 angstrom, 26.5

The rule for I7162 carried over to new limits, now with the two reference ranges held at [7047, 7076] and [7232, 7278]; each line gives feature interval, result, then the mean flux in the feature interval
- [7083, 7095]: 0.07 mag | 25.7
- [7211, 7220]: 0.12 mag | 24.9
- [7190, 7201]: 0.10 mag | 25.4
